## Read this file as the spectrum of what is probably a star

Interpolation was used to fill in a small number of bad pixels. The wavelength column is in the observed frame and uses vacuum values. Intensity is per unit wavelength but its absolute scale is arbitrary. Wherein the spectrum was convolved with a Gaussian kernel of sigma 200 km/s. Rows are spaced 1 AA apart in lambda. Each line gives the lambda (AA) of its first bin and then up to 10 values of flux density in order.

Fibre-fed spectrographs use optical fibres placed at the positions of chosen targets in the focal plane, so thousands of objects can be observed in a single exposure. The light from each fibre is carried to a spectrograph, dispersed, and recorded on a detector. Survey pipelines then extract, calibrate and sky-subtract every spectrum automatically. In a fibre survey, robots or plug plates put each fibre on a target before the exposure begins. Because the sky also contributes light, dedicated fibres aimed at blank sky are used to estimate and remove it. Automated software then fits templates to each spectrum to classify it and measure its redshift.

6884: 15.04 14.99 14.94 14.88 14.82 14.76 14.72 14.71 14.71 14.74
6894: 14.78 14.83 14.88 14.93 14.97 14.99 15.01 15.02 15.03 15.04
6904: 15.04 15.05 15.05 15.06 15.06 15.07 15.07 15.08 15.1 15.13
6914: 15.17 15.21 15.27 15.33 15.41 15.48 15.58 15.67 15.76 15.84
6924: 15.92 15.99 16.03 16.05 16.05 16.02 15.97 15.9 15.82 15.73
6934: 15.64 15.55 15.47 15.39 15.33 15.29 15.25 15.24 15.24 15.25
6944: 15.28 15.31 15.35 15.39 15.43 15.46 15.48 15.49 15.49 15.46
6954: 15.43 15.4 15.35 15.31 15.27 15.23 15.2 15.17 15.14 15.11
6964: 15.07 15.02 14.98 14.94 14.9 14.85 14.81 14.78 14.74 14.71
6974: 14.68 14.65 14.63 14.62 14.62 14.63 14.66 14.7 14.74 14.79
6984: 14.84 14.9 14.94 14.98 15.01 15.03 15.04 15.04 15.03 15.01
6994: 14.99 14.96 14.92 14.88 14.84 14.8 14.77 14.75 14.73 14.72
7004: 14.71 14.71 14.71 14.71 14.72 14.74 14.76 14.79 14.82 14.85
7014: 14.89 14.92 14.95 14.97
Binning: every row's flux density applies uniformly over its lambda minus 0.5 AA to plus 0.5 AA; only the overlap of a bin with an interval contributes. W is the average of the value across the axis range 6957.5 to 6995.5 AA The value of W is 14.9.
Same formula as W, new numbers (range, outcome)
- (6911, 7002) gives 15.2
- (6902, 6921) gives 15.2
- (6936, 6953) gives 15.4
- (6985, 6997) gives 15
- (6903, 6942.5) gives 15.5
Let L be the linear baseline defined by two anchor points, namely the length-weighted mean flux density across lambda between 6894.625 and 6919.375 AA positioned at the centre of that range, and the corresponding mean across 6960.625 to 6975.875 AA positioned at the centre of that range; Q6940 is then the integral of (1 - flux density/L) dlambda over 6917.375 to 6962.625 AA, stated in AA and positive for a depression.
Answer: -1.62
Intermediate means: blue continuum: 15.1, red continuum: 14.9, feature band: 15.5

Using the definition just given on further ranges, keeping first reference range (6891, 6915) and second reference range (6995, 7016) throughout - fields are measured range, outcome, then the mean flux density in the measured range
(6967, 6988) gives 0.1 AA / 14.8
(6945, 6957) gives -0.4 AA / 15.4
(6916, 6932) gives -0.9 AA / 15.8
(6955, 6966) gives -0.2 AA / 15.2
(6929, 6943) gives -0.6 AA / 15.5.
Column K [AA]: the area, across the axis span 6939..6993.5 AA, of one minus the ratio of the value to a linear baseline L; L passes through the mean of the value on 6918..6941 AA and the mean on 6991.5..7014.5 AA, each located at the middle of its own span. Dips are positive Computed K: 0.7 AA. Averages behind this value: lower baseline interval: 15.7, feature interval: 15.1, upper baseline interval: 14.8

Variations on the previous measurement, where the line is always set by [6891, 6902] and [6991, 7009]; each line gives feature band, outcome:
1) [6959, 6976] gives -0.1 AA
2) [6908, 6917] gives -0.2 AA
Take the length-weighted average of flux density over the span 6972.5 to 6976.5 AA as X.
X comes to 14.7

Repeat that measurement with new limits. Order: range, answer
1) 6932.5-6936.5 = 15.6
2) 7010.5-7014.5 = 14.8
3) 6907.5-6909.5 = 15.1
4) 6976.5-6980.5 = 14.6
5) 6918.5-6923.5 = 15.7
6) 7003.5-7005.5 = 14.7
